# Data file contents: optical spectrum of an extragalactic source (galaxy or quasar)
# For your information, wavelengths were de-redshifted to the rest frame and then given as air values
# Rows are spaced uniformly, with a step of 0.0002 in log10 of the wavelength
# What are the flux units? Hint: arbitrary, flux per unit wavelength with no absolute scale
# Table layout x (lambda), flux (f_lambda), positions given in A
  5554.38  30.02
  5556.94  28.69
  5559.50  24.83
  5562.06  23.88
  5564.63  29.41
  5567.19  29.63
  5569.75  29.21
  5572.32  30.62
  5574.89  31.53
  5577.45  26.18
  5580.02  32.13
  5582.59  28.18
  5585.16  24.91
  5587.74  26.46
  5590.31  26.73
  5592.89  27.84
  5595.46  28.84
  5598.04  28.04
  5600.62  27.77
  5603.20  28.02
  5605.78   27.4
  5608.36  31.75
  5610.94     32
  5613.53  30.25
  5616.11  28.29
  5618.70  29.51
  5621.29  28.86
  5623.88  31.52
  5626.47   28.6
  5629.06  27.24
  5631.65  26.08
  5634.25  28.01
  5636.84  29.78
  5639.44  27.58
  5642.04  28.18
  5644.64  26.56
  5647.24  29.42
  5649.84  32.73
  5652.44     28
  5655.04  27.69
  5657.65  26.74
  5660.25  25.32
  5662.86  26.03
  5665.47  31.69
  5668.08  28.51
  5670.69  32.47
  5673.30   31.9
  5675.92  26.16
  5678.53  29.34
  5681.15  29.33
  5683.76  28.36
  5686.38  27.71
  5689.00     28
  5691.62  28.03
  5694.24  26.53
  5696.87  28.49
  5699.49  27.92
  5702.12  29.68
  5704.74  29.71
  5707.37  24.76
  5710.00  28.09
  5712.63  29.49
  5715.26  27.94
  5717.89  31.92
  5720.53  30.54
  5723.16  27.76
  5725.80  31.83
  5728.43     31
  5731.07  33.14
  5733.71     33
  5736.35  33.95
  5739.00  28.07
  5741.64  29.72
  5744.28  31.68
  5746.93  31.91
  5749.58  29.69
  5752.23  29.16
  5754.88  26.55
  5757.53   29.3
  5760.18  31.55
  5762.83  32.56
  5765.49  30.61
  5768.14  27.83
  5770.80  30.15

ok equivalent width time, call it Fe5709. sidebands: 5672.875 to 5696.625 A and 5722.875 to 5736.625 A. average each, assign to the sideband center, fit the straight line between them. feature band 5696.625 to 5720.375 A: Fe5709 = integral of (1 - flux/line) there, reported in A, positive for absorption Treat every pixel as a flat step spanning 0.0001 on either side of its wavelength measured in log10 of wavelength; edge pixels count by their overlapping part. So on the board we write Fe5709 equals 1.1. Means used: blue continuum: 28.2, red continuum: 31.9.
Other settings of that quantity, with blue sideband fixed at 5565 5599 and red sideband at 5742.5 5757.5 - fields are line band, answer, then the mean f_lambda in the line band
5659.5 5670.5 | 0.24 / 28.5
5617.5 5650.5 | 0.23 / 28.7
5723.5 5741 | -1.13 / 31.5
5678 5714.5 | 1.41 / 28.2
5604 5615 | -0.57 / 30.2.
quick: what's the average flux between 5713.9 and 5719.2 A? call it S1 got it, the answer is 29.9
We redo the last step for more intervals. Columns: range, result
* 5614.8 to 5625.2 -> 29.5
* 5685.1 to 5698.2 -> 27.7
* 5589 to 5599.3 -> 27.9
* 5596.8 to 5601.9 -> 27.9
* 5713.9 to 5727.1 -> 30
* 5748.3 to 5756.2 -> 28.5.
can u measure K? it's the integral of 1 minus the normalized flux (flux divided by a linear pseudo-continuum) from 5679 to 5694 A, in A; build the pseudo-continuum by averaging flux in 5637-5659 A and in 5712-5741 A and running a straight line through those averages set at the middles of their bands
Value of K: 0.7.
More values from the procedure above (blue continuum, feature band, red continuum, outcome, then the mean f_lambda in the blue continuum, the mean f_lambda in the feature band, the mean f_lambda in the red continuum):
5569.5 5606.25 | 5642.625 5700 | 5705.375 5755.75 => 1.5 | 28.2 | 28.5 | 30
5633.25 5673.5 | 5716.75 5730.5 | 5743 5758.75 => -0.6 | 28.7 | 30.7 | 29.7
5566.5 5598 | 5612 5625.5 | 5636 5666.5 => -0.6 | 28.5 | 29.7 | 28.3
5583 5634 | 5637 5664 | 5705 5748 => 1.1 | 28.4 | 27.9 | 30.3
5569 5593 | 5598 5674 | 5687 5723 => -1.1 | 28.4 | 28.9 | 28.5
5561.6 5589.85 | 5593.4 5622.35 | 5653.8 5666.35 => -1.1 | 28.5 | 29.1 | 27.3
